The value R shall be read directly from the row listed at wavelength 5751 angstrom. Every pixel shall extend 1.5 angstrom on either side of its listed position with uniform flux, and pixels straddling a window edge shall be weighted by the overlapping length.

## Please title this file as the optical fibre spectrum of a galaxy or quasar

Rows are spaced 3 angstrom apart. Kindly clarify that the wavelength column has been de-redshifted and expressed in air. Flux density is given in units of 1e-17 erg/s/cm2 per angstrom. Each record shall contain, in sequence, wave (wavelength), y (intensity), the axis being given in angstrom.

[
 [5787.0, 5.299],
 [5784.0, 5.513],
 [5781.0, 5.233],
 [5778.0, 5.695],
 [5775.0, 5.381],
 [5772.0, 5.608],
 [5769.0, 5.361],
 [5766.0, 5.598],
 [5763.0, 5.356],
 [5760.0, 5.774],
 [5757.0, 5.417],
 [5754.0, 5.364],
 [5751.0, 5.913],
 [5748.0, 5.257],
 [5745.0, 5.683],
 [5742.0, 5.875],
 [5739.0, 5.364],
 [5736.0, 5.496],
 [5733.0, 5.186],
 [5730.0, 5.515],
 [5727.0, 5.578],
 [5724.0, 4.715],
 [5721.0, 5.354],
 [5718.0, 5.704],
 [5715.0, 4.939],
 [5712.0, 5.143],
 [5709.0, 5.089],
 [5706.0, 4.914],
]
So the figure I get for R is 5.913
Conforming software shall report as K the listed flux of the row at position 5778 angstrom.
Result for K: 5.695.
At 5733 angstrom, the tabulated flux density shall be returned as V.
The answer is 5.186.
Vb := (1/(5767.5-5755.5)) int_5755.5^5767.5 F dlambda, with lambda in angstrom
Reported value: 5.54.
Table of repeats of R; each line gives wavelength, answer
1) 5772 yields 5.608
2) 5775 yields 5.381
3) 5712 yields 5.143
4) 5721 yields 5.354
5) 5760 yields 5.774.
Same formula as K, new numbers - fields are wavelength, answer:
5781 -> 5.233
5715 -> 4.939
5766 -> 5.598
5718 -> 5.704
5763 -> 5.356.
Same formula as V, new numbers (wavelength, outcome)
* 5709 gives 5.089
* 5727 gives 5.578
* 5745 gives 5.683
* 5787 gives 5.299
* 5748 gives 5.257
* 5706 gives 4.914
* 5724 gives 4.715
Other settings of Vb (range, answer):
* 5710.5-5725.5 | 5.17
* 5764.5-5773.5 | 5.52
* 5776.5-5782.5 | 5.46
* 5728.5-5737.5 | 5.4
